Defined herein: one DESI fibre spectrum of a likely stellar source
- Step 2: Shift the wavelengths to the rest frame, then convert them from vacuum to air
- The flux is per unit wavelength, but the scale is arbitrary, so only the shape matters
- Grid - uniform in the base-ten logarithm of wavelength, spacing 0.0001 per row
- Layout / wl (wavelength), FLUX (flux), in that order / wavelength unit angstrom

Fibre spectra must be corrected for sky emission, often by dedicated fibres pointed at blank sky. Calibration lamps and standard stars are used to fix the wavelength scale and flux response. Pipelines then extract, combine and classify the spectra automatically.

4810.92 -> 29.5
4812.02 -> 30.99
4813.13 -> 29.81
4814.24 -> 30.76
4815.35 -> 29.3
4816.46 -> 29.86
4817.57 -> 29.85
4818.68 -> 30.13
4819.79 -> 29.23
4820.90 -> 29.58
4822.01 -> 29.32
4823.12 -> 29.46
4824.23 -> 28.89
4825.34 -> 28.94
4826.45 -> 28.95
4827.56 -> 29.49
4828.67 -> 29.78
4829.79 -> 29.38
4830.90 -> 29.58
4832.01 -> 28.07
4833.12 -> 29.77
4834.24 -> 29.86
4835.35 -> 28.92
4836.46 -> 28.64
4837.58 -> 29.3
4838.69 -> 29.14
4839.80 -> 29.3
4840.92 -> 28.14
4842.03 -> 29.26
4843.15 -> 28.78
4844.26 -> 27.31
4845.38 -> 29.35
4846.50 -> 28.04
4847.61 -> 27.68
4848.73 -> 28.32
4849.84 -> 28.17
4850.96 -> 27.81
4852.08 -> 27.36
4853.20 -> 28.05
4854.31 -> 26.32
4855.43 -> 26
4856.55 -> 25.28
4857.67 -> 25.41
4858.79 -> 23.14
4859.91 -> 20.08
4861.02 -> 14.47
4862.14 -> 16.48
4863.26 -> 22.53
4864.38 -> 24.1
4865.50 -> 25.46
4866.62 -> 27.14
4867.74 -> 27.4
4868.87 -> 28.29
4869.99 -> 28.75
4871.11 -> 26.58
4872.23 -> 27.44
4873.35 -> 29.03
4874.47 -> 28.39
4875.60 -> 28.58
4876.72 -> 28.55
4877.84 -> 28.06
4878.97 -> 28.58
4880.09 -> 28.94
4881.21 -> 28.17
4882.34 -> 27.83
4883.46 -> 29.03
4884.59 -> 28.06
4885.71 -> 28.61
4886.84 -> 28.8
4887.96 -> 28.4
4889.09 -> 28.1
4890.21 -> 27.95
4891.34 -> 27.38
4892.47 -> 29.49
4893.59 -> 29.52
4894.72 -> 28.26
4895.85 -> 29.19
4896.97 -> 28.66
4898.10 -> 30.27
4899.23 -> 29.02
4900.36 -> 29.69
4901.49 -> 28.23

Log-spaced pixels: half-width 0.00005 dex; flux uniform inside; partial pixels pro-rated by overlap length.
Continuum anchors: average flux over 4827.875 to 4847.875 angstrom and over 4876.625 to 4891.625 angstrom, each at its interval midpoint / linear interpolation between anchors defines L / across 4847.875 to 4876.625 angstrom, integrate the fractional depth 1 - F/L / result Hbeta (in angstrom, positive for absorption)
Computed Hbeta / 2.9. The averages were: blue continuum 28.9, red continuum 28.3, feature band 25.7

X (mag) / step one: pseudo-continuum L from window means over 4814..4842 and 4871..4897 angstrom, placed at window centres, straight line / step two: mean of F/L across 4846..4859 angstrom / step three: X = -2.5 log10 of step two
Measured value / 0.08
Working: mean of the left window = 29.3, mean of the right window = 28.4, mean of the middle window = 26.9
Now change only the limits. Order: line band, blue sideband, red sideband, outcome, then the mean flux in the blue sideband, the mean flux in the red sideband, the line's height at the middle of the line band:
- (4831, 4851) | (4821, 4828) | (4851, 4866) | -0.09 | 29.2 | 23.6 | 26.5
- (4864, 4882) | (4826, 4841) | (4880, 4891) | 0.03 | 29.2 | 28.3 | 28.5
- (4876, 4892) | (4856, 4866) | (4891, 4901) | -0.07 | 21.9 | 29.1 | 26.6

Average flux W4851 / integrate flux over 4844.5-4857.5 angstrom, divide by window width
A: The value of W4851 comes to 27.4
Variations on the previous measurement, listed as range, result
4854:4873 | 24.4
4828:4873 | 26.9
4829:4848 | 28.9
